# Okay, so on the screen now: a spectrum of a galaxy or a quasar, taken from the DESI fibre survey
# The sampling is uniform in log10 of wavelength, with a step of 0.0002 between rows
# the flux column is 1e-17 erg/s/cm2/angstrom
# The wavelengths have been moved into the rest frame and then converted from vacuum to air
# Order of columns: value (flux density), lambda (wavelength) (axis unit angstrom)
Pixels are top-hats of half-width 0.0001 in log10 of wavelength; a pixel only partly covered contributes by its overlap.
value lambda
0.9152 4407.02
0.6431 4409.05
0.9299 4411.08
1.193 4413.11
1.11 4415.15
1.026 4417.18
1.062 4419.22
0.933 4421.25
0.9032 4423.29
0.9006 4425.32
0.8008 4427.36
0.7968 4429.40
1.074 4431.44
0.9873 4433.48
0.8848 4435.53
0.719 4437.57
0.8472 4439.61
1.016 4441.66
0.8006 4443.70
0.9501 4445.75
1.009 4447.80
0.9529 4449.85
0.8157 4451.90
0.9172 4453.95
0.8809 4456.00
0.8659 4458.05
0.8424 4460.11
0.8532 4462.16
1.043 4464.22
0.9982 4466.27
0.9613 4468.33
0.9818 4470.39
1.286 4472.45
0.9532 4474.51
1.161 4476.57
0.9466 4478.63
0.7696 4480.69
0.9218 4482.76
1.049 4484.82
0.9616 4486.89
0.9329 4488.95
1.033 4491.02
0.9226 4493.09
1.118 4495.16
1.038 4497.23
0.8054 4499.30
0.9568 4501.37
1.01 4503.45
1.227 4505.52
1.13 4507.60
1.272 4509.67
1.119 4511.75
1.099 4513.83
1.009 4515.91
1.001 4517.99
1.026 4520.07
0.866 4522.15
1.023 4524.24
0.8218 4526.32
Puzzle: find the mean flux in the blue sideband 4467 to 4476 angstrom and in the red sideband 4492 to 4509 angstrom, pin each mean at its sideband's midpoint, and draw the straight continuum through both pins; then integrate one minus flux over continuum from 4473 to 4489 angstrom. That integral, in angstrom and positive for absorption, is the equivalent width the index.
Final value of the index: 1.1 angstrom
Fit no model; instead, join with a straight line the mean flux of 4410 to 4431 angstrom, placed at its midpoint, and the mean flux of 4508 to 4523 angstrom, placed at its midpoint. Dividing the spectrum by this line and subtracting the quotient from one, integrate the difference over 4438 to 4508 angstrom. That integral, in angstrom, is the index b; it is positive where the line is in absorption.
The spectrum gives 3.7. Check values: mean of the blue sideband 0.967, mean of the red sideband 1.06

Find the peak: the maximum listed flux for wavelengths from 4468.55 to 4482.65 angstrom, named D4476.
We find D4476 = 1.286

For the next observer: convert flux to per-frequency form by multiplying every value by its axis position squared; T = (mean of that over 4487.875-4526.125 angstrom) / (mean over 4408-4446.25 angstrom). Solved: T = 1.15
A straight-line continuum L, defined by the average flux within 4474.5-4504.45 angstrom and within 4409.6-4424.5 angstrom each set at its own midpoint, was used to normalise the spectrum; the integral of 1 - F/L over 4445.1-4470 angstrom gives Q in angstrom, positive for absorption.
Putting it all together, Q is 1.6 angstrom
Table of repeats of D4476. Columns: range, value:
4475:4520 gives 1.272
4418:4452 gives 1.074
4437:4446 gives 1.016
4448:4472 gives 1.043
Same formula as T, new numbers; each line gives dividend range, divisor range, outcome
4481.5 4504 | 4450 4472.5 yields 1.06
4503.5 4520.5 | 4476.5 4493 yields 1.17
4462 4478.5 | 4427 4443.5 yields 1.18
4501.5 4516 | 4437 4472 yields 1.25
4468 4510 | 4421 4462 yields 1.16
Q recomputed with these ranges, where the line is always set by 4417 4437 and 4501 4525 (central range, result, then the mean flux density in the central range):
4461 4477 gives -0.45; 1.02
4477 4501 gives 1.56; 0.96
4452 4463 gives 1.23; 0.868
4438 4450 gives 0.48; 0.917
